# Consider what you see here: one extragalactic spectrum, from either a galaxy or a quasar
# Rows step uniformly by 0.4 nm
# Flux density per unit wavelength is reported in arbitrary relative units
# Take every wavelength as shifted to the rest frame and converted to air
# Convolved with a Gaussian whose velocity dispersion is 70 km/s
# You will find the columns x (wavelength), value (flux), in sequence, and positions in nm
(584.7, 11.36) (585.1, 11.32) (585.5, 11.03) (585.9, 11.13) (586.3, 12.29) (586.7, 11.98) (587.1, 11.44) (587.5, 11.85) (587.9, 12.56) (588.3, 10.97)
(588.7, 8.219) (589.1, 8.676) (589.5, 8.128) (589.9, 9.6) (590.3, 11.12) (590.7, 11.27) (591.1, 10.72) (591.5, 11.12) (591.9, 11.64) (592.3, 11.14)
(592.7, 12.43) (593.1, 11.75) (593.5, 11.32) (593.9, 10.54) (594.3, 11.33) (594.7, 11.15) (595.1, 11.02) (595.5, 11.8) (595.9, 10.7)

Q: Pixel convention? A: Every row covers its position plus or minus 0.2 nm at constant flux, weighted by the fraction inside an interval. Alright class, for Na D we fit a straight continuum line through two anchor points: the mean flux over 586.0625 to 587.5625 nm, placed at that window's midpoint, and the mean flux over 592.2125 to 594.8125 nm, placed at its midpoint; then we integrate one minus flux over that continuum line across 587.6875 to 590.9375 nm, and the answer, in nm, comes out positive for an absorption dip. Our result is 0.45 nm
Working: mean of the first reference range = 11.9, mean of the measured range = 10.1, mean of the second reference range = 11.4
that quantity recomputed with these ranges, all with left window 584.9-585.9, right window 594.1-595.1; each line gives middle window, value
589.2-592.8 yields 0.16 nm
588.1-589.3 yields 0.20 nm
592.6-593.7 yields -0.06 nm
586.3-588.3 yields -0.13 nm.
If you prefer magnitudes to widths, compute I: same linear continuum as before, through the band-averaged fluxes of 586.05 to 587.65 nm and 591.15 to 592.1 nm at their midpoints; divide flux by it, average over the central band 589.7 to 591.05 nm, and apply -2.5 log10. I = 0.07 mag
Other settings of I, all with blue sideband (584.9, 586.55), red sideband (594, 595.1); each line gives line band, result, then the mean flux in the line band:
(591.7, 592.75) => -0.04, 11.6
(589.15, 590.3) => 0.22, 9.23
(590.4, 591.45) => 0.02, 11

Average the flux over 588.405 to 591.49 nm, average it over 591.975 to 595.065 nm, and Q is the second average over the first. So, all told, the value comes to 1.16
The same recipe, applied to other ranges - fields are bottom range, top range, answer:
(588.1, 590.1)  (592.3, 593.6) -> 1.29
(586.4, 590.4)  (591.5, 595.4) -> 1.08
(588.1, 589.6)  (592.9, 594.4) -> 1.24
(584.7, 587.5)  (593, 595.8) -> 0.97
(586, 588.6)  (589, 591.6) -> 0.87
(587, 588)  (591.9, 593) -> 0.98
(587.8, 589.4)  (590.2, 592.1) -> 1.14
